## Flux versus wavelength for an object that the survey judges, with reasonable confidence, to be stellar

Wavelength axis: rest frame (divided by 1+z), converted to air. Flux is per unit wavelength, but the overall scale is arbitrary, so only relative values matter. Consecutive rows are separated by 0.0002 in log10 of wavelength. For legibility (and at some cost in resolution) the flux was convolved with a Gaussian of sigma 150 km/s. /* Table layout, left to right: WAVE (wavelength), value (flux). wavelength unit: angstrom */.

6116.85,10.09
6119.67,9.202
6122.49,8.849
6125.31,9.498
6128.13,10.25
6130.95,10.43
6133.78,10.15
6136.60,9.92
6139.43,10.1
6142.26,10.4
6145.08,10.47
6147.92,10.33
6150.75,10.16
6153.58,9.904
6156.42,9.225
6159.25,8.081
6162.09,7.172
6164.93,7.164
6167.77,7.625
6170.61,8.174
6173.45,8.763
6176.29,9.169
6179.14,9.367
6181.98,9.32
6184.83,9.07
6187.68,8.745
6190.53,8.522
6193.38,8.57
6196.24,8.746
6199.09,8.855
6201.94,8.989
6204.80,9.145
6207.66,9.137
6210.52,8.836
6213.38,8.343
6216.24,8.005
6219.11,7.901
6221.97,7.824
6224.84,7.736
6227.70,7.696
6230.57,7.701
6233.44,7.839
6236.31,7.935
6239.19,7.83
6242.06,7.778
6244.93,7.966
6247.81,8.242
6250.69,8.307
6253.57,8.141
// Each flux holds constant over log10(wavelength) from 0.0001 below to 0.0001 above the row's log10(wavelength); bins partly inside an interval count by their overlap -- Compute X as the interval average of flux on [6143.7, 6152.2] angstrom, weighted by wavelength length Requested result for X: 10.3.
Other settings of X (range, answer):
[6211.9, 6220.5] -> 8.08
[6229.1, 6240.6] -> 7.82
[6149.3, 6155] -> 10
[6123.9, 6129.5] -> 9.87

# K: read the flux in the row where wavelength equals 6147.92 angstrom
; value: 10.33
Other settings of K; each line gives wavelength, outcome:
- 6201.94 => 8.989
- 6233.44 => 7.839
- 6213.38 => 8.343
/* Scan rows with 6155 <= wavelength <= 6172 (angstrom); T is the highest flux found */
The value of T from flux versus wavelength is 9.225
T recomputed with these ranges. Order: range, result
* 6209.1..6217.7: 8.836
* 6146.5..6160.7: 10.33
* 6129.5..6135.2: 10.43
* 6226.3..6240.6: 7.935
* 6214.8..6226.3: 8.005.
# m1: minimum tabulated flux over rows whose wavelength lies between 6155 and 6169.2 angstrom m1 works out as 7.164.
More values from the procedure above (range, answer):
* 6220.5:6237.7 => 7.696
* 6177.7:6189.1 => 8.745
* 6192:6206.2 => 8.57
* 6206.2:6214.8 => 8.343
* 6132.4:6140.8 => 9.92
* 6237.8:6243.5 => 7.778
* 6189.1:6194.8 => 8.522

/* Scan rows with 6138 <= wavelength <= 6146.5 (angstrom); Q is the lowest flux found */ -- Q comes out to 10.1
